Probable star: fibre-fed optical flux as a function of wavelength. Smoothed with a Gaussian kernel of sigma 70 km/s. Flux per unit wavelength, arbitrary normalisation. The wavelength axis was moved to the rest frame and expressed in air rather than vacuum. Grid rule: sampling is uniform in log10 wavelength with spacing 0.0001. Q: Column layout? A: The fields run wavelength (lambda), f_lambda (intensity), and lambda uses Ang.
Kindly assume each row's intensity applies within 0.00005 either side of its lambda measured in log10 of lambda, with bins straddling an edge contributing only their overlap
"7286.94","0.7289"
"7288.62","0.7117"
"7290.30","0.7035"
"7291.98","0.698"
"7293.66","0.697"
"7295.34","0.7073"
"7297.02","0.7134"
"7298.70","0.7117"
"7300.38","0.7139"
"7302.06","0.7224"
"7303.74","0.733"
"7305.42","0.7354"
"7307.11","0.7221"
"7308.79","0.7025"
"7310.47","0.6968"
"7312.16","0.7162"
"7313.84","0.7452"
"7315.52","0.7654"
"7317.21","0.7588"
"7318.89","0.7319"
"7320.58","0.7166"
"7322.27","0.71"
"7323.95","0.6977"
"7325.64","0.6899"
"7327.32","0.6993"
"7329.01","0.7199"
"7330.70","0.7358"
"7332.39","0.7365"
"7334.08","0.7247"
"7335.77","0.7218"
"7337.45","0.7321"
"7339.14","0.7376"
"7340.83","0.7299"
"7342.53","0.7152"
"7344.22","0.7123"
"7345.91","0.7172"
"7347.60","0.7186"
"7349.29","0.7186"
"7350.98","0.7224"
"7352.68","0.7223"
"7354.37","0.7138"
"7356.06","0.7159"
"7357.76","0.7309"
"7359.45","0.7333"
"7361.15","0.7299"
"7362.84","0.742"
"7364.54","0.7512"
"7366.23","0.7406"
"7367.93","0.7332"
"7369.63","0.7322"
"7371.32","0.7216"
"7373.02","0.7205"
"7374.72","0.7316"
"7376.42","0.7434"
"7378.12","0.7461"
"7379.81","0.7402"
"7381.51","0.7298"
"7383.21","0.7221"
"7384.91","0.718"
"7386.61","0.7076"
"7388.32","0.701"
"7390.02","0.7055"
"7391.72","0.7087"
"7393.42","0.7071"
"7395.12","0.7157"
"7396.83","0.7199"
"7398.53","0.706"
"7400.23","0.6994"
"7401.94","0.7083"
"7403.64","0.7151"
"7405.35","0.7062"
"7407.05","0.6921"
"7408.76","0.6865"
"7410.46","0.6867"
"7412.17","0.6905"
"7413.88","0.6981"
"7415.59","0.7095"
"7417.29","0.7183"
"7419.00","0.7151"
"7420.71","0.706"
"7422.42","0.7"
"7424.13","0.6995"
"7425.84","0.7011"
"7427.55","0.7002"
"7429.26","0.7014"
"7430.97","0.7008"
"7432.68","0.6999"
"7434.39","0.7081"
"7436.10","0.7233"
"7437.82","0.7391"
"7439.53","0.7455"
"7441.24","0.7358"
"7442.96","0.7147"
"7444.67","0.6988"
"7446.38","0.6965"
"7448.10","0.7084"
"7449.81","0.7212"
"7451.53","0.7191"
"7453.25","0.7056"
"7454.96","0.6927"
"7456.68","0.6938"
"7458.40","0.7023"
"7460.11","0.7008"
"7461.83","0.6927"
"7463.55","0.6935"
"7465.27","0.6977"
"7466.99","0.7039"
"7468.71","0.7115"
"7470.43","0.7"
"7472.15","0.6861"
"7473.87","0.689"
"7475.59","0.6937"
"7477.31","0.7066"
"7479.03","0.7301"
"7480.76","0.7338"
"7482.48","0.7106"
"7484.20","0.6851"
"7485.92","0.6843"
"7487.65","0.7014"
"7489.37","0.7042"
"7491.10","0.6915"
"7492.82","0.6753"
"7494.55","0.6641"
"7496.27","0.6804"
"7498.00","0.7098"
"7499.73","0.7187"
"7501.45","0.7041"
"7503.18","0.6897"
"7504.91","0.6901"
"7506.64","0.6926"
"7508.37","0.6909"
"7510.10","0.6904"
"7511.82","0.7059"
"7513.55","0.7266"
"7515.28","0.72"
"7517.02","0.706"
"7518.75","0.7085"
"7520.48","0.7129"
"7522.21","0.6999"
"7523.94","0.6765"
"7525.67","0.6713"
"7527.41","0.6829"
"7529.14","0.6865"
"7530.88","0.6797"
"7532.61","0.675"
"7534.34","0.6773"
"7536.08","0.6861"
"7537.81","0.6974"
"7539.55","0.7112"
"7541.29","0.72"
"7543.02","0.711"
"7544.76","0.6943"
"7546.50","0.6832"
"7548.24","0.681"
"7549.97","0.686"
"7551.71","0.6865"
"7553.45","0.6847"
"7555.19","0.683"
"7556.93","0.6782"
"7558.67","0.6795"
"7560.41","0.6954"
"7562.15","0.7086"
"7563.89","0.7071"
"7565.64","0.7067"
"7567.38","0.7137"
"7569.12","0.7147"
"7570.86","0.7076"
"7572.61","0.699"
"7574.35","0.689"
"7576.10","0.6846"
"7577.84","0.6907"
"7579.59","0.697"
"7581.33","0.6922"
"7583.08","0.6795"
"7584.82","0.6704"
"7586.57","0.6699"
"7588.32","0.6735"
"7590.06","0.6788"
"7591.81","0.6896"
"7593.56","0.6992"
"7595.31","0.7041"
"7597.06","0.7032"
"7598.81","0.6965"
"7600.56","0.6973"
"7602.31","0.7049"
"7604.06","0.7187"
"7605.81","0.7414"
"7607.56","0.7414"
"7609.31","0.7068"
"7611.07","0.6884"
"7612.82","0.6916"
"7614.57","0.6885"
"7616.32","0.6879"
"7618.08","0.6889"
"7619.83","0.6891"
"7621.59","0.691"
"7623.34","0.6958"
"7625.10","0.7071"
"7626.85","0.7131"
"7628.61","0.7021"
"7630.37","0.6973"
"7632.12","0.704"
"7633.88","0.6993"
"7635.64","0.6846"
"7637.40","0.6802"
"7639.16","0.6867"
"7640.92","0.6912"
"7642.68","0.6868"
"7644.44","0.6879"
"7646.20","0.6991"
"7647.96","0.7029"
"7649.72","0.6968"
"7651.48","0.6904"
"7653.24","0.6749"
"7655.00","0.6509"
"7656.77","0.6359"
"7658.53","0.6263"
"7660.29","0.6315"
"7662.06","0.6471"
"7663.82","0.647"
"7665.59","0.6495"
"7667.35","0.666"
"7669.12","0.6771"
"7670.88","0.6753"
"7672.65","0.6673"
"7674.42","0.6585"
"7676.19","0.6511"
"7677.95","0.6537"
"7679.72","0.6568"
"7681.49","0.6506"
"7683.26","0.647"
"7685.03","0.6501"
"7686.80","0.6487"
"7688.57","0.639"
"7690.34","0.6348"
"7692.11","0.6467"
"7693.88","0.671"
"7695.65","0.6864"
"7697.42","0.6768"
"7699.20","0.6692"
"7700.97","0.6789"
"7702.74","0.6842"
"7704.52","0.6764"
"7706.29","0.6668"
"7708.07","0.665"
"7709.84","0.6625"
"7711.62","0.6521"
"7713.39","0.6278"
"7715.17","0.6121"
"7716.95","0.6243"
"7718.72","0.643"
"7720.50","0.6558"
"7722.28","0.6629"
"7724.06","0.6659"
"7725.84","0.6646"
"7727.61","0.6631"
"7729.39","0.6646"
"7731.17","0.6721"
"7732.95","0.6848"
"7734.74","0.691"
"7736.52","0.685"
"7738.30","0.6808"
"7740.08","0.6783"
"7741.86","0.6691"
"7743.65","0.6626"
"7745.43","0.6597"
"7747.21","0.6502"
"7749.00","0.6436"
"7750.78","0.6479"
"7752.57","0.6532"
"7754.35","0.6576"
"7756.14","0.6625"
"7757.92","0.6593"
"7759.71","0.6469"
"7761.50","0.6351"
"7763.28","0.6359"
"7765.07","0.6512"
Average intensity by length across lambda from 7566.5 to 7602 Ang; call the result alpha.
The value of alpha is 0.693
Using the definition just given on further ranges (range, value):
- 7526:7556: 0.689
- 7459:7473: 0.698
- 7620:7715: 0.67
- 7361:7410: 0.72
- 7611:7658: 0.689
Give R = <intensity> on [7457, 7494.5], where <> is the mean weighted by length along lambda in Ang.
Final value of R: 0.699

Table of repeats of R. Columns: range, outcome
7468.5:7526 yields 0.699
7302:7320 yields 0.73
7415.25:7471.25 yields 0.708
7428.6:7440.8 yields 0.718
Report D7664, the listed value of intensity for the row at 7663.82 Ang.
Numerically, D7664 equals 0.647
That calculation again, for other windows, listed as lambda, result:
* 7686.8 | 0.6487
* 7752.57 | 0.6532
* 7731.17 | 0.6721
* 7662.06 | 0.6471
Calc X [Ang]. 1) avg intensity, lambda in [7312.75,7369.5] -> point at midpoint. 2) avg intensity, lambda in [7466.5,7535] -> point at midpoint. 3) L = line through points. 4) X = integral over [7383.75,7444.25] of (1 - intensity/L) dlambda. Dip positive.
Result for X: 0.4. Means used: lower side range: 0.726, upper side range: 0.697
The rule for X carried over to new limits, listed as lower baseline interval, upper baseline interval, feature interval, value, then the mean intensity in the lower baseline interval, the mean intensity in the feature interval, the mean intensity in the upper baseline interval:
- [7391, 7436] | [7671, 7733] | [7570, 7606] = -0.9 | 0.704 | 0.694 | 0.658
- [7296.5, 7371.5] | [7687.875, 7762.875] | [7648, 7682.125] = 0.5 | 0.724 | 0.659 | 0.66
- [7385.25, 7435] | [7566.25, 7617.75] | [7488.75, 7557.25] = 0.6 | 0.704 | 0.693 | 0.697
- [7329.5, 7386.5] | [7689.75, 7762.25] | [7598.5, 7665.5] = -1.0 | 0.728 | 0.688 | 0.661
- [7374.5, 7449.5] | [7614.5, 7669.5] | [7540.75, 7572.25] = -0.2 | 0.711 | 0.697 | 0.68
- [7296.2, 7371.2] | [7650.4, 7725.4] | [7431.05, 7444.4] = -0.3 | 0.724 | 0.721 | 0.656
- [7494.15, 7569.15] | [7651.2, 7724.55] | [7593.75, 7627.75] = -1.4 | 0.695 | 0.703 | 0.656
